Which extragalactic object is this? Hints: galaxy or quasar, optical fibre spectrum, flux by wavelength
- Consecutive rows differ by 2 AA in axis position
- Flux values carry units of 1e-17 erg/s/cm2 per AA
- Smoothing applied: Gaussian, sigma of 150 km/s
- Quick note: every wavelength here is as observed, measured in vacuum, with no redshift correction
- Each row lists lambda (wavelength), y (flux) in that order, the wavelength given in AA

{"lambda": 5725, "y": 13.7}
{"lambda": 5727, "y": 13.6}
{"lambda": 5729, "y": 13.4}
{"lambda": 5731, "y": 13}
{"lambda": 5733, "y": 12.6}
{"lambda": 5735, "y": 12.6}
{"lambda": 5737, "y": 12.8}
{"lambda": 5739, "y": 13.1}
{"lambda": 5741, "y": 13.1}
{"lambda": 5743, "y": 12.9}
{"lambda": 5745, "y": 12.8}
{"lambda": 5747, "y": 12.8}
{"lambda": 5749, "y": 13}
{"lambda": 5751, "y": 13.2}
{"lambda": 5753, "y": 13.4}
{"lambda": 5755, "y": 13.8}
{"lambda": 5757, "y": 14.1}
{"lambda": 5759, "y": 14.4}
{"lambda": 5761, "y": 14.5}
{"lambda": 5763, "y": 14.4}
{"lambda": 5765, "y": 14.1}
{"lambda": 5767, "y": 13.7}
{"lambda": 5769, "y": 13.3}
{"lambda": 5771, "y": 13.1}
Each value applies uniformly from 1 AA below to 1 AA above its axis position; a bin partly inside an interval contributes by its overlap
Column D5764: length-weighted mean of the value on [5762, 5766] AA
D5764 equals 14.2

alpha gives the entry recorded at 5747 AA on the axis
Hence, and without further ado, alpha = 12.8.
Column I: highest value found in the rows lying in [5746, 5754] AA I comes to 13.4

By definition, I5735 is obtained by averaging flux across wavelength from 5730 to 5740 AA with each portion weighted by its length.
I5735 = 12.8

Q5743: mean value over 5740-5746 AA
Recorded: 12.9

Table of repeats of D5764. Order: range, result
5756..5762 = 14.3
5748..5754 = 13.2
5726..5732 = 13.3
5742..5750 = 12.9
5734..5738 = 12.7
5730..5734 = 12.8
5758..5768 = 14.2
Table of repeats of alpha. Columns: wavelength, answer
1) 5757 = 14.1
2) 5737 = 12.8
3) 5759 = 14.4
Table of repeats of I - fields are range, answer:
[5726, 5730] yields 13.6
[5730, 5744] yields 13.1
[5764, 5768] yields 14.1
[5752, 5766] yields 14.5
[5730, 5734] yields 13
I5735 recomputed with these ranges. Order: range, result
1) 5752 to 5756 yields 13.6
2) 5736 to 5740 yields 12.9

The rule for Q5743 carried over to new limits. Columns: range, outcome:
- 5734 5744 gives 12.9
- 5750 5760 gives 13.8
